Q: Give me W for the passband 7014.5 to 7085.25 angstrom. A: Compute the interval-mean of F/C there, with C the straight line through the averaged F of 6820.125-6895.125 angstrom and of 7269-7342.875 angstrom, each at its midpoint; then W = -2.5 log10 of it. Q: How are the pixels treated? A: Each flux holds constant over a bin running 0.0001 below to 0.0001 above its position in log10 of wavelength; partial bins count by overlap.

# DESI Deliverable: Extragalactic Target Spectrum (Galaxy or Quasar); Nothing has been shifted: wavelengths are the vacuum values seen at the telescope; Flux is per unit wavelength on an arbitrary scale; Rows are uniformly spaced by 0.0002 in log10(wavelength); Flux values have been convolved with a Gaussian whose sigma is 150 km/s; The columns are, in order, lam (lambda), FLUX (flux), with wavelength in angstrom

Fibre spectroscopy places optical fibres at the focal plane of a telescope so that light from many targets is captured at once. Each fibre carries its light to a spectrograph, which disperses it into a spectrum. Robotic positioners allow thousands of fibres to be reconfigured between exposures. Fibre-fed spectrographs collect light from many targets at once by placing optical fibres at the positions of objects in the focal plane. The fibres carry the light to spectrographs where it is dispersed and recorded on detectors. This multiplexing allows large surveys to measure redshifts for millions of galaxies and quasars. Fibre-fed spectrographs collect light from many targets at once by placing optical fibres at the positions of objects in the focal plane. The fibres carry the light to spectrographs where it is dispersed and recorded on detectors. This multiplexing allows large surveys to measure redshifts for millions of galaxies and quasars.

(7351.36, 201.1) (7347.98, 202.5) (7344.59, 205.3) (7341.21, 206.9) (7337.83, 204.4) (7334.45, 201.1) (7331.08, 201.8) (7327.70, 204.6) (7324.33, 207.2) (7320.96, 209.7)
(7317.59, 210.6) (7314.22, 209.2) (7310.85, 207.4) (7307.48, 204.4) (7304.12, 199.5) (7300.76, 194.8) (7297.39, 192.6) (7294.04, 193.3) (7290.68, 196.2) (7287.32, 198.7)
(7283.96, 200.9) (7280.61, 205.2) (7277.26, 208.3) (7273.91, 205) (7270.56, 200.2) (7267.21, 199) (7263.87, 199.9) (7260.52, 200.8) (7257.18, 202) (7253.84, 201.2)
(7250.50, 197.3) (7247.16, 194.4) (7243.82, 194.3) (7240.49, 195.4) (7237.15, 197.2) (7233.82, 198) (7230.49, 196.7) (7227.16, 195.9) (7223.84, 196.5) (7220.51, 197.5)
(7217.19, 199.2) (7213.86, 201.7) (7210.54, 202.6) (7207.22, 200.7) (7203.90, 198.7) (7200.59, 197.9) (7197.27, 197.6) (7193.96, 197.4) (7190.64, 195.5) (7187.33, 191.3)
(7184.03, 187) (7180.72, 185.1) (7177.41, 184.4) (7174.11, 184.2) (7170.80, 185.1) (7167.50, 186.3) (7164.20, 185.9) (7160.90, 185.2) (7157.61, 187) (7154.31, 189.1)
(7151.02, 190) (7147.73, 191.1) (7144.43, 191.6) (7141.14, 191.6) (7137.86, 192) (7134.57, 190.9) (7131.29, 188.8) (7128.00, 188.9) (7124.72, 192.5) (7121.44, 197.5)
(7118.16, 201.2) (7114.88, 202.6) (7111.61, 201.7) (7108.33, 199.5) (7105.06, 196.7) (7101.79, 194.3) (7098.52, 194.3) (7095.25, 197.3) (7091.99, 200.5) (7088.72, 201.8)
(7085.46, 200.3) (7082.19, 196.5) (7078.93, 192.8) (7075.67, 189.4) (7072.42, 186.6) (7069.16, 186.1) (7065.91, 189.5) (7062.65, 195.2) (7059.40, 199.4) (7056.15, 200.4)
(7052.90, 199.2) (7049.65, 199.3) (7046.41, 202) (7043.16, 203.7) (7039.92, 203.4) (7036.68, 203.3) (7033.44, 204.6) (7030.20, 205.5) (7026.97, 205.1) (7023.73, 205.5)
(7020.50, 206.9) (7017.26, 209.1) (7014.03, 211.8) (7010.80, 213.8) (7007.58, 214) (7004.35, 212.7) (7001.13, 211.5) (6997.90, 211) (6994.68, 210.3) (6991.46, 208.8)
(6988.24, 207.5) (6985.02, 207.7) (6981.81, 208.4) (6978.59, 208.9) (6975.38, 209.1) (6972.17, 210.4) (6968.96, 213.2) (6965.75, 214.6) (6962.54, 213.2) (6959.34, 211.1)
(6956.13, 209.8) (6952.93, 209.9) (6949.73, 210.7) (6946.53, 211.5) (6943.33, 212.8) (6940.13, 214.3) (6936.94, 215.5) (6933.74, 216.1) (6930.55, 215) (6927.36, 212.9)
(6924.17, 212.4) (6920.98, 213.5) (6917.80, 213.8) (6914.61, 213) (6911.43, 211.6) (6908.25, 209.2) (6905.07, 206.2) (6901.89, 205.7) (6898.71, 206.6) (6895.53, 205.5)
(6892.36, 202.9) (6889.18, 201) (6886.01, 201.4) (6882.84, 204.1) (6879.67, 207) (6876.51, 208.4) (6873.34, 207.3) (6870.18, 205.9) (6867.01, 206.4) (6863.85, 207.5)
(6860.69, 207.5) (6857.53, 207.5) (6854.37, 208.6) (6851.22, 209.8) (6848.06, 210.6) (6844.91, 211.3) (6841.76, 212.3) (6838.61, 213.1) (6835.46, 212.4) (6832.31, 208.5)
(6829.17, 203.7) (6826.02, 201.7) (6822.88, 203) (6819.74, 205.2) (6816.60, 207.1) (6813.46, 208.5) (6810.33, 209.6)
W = 0.03 mag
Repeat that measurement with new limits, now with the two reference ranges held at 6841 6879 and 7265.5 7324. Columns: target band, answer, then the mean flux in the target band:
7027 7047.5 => 0.01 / 204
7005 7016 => -0.04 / 213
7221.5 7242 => 0.04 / 197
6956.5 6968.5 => -0.03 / 213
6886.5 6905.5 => 0.02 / 204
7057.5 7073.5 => 0.08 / 192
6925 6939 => -0.04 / 215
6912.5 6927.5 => -0.03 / 213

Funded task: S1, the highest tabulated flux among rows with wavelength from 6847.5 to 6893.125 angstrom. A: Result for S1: 210.6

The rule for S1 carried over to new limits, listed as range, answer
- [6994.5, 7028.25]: 214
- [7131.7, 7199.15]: 197.6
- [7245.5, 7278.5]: 208.3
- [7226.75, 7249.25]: 198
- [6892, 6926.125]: 213.8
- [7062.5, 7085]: 196.5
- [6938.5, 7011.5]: 214.6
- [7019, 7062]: 206.9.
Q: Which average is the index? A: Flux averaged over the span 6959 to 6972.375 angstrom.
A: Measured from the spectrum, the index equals 213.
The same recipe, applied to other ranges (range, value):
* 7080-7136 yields 197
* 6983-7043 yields 208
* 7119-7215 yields 192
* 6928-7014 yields 212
